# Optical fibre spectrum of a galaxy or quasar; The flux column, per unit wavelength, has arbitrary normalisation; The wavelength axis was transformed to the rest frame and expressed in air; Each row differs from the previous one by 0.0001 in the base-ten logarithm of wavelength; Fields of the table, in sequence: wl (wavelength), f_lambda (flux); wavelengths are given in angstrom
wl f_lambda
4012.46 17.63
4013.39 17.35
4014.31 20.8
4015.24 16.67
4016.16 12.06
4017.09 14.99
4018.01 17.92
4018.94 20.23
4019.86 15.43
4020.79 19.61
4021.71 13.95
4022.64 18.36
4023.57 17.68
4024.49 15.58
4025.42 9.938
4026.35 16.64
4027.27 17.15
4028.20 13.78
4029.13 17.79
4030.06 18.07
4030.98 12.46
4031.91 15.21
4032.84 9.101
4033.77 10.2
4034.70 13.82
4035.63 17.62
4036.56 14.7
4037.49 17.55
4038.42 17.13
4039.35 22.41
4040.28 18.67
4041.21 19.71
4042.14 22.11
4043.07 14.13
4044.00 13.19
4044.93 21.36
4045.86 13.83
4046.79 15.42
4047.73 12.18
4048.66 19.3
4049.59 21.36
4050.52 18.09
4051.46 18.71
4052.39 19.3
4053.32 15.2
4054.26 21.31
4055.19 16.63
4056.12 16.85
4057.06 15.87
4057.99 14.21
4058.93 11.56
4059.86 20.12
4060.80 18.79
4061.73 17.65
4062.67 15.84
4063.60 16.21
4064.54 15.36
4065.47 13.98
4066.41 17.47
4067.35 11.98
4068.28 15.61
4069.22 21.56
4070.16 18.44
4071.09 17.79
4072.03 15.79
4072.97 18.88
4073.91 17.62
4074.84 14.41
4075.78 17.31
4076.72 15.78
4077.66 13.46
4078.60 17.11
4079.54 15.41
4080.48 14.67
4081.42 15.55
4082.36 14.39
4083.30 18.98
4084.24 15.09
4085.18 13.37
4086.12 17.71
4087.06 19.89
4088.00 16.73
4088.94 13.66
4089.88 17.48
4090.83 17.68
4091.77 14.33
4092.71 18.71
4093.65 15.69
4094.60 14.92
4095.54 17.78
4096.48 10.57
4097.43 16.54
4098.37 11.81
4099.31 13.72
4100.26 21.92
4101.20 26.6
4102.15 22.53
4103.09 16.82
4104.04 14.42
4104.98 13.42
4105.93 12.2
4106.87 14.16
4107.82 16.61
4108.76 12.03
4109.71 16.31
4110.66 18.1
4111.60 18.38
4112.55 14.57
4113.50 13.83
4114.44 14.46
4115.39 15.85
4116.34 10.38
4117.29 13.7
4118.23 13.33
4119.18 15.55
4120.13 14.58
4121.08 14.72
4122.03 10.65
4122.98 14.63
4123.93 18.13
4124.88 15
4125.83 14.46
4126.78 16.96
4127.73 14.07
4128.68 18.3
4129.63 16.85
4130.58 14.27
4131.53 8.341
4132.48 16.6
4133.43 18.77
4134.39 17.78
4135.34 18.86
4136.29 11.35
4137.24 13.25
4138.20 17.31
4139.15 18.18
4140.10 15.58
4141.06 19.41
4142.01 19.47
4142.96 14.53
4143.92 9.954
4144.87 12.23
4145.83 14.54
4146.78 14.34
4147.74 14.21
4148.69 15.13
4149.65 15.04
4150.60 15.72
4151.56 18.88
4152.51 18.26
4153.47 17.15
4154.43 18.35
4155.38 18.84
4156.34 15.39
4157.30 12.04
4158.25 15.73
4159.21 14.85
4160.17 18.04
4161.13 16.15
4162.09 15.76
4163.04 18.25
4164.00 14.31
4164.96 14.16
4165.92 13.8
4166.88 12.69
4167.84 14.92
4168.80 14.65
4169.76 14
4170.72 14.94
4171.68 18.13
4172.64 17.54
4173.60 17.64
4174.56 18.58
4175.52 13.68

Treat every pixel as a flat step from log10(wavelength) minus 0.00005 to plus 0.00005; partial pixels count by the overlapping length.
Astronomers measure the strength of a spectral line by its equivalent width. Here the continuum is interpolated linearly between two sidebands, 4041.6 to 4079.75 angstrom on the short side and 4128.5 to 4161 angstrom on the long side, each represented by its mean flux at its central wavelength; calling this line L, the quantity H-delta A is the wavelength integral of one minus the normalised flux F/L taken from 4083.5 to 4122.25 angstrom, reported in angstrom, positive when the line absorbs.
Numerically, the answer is 1.4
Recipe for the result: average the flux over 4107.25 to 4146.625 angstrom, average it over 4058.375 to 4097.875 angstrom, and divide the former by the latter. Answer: 0.93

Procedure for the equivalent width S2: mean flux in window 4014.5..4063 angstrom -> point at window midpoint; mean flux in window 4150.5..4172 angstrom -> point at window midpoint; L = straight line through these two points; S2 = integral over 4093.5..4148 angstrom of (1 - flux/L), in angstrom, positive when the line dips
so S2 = 2.3 angstrom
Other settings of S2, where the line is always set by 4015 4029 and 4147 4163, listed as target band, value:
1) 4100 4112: -0.69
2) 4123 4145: 0.74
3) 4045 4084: -1.26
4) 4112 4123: 1.59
